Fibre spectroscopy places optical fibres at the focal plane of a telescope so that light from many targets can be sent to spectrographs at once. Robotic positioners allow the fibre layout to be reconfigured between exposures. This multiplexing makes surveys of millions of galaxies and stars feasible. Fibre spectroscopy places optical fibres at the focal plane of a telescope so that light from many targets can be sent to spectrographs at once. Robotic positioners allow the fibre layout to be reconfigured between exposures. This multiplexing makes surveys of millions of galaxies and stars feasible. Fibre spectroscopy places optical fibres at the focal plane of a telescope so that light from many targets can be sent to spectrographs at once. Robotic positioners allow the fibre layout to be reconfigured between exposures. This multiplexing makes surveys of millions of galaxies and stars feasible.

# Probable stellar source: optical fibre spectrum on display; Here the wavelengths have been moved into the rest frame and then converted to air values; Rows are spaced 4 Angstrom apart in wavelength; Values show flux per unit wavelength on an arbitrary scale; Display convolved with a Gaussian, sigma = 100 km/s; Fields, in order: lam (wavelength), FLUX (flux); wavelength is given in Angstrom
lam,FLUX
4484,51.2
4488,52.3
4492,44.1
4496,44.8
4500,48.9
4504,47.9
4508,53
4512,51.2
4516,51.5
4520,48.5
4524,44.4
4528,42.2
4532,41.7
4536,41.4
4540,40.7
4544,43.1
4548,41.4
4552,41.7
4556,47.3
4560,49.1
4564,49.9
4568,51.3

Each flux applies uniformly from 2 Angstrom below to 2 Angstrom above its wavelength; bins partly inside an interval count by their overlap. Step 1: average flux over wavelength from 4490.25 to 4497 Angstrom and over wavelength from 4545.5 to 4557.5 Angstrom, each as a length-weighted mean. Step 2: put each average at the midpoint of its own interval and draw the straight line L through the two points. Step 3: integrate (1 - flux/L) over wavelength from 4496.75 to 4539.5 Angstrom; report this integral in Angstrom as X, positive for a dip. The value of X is -2.75 Angstrom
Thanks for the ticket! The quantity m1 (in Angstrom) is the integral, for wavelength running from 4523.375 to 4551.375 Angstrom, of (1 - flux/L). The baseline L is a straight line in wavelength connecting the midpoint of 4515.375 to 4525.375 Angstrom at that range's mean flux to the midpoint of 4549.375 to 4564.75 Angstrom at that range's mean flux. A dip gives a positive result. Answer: 3.1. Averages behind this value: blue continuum 47.9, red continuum 46.5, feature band 42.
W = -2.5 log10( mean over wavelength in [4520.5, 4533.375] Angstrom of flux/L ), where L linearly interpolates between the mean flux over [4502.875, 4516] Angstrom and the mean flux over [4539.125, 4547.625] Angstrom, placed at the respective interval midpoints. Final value 0.07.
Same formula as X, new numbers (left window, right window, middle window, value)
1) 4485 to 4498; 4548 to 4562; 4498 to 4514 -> -1.1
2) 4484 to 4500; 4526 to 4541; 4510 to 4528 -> -1.8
